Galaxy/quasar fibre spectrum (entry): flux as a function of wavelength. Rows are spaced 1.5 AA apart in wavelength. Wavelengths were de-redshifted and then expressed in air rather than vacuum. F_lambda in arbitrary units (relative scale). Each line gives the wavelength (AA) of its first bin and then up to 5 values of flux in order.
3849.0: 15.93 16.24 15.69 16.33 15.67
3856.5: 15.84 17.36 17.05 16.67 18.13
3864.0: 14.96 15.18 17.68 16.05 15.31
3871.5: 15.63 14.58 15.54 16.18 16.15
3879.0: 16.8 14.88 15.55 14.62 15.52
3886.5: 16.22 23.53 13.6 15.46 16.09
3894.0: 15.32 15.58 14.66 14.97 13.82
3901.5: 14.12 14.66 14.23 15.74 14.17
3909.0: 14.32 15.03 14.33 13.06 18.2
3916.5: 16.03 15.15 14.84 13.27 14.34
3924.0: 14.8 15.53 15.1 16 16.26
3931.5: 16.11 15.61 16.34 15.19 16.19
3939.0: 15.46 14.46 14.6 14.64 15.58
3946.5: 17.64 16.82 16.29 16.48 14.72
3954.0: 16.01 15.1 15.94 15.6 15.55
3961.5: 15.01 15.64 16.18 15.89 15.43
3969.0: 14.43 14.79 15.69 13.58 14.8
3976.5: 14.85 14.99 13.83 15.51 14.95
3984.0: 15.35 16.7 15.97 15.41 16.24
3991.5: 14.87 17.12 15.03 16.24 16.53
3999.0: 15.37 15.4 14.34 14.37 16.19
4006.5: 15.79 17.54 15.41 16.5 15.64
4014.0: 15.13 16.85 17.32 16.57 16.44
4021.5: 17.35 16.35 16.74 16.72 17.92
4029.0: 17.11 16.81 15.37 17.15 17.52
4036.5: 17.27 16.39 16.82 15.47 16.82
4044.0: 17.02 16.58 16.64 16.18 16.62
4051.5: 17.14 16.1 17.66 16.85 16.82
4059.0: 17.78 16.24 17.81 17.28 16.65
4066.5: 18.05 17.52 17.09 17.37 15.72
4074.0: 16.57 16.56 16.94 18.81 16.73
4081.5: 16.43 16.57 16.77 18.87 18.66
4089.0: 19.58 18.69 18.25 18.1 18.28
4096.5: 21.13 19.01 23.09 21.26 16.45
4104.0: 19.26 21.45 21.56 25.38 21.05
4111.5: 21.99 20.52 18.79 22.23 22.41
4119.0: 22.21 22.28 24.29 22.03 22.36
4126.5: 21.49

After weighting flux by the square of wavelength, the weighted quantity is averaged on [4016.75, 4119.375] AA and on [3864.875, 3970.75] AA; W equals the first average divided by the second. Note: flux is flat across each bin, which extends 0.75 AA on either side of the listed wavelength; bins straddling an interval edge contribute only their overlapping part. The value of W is 1.3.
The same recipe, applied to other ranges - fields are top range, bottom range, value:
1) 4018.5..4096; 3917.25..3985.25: 1.18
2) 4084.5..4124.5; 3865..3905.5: 1.47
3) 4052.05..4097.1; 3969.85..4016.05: 1.18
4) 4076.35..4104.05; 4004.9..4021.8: 1.18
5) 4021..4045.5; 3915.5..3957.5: 1.13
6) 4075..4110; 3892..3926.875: 1.41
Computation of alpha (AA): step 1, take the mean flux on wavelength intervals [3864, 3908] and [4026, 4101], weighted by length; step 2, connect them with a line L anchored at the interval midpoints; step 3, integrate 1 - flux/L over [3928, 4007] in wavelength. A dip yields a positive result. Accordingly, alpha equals 4.3 AA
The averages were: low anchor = 15.6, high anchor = 17.4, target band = 15.5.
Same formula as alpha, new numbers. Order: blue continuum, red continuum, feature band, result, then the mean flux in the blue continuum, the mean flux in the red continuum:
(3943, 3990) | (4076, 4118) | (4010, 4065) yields 2.9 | 15.5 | 19.5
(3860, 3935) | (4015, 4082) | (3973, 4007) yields 2.1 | 15.5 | 16.9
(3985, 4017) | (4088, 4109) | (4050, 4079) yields 2.3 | 15.9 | 20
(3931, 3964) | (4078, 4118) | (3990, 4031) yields 2.7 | 15.7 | 19.7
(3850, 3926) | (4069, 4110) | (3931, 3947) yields 0.8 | 15.6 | 18.7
